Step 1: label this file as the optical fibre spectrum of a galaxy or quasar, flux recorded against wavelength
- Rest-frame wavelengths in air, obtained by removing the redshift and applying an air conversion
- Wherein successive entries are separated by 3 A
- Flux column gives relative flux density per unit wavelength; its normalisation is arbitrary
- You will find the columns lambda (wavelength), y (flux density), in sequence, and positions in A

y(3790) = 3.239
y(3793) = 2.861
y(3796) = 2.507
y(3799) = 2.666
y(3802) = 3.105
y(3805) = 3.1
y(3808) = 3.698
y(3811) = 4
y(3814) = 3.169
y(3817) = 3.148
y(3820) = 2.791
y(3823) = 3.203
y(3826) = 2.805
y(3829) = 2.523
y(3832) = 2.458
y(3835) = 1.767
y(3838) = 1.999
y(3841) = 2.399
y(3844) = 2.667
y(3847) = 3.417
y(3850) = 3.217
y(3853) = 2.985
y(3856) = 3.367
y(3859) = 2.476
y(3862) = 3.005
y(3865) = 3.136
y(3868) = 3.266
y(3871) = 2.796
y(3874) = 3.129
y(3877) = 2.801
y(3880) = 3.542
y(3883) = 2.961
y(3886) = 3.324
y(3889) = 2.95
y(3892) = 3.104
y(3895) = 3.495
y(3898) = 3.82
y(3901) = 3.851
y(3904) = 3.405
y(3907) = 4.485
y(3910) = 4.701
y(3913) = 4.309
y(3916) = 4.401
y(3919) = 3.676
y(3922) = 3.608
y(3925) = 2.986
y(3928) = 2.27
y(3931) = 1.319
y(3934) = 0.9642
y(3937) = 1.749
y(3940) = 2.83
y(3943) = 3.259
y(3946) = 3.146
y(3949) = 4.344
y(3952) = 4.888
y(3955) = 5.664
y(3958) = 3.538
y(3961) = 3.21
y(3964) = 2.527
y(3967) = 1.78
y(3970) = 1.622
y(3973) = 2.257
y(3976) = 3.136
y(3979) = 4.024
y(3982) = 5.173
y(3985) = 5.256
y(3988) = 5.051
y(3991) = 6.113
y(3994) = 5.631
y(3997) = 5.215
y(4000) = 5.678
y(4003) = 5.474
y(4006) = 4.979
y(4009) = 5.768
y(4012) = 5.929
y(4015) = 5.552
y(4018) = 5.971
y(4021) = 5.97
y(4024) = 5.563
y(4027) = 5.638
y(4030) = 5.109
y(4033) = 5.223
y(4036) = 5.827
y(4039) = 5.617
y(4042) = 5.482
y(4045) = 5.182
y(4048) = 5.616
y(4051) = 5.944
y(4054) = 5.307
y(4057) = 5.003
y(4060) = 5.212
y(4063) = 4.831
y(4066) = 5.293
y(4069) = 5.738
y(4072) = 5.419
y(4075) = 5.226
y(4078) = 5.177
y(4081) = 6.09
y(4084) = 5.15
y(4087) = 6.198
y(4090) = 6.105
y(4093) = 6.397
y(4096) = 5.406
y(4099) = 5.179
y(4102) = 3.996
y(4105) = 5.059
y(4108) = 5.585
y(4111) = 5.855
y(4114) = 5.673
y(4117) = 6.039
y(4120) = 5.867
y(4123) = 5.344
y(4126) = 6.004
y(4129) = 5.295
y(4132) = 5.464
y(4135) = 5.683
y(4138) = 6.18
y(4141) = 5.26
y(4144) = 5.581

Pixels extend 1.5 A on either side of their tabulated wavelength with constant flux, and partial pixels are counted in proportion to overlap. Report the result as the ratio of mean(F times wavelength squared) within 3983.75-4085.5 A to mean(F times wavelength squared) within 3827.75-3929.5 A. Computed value 1.9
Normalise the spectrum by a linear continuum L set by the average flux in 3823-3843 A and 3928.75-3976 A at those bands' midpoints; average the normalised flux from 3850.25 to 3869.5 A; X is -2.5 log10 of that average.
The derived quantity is -0.21 mag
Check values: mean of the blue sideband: 2.4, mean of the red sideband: 2.87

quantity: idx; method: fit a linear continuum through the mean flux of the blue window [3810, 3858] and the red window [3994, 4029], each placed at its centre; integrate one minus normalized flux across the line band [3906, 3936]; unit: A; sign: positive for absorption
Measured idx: 6.67 A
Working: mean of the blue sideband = 2.85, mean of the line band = 3.23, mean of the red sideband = 5.61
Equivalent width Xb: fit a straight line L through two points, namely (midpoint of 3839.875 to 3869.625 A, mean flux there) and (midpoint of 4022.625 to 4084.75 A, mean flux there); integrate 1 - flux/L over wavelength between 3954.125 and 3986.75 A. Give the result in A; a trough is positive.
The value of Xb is 7.2 A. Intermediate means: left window 3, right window 5.41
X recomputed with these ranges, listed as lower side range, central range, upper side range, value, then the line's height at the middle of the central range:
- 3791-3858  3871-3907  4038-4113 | 0.07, 3.55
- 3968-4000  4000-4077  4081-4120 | -0.12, 4.94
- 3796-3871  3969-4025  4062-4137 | -0.10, 4.53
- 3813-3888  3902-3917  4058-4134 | -0.20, 3.52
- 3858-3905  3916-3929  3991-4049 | 0.17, 3.9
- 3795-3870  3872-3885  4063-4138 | 0.09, 3.37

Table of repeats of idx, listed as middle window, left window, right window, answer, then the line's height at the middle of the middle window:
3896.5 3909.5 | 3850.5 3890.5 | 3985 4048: -1.2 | 3.61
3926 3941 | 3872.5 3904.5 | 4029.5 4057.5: 8.0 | 3.93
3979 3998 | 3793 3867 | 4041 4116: -3.2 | 4.53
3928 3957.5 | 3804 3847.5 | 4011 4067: 8.5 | 4.3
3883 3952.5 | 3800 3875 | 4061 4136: 7.5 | 3.73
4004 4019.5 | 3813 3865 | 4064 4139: -3.4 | 4.62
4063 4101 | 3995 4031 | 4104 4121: 0.6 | 5.66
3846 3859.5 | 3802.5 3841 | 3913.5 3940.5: -1.4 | 2.82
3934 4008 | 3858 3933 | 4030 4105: 5.3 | 4.24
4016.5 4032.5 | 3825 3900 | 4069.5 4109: -3.0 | 4.75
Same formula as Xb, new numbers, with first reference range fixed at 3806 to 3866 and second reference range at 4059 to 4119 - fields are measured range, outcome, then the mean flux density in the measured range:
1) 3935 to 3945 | 3.57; 2.56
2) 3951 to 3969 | 2.79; 3.51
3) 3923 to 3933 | 4.26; 2.2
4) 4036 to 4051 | -1.59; 5.56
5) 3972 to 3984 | 1.63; 3.77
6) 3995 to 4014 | -3.63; 5.51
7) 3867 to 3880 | 0.96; 3.05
